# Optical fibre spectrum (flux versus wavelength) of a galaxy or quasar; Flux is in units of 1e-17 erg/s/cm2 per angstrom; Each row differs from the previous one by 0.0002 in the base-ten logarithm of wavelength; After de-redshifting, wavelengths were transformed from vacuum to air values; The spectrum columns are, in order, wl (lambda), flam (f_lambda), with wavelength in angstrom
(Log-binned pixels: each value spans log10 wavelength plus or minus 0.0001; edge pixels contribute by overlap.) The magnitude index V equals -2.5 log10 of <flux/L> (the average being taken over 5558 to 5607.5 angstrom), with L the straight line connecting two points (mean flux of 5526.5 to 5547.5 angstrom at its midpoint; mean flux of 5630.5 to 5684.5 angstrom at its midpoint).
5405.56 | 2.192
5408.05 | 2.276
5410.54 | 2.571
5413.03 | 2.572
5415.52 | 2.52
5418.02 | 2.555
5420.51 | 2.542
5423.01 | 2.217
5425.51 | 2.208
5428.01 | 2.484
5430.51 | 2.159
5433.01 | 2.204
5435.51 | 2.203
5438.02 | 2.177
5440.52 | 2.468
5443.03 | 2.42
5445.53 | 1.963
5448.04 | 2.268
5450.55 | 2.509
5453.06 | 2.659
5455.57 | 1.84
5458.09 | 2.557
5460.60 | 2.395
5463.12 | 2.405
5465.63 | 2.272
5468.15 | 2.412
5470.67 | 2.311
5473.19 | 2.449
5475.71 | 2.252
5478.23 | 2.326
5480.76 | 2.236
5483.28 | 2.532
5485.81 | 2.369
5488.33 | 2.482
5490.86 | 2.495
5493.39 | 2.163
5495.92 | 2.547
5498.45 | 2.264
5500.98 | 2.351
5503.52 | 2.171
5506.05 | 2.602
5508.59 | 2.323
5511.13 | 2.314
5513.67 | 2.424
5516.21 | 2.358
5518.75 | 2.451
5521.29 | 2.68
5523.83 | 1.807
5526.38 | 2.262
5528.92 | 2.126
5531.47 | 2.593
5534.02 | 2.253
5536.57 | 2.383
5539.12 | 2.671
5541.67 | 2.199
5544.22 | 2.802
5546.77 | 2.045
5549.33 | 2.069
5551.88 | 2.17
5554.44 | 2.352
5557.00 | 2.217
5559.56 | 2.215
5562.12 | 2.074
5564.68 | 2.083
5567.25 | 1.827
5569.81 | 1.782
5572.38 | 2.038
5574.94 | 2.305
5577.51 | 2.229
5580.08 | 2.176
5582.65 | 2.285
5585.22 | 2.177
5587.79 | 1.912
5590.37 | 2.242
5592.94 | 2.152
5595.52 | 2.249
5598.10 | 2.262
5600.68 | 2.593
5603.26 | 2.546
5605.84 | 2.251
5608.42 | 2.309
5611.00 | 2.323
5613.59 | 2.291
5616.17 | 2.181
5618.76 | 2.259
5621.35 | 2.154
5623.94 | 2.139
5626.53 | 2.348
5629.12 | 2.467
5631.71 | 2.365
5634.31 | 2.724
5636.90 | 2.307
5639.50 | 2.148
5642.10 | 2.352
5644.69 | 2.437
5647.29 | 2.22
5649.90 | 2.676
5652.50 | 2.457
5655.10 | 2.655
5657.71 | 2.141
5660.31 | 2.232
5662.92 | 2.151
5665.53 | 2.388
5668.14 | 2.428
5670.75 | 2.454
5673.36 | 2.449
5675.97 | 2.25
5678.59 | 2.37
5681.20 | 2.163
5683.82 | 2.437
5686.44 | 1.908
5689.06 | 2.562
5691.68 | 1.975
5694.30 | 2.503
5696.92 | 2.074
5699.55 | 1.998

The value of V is 0.096 mag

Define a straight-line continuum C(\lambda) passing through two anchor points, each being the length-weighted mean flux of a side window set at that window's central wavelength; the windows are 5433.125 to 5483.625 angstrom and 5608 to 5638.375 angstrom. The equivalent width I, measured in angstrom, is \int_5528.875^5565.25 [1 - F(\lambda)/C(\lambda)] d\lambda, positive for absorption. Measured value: 0.5 angstrom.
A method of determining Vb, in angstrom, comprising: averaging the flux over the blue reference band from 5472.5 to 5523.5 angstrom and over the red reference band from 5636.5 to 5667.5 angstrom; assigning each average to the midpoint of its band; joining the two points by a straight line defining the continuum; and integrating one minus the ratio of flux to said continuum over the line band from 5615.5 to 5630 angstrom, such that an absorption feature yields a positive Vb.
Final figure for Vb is 0.6 angstrom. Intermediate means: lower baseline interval 2.38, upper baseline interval 2.35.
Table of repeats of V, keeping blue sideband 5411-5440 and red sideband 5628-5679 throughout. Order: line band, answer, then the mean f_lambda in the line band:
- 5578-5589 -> 0.11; 2.15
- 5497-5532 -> 0.02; 2.33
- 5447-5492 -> -0.01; 2.38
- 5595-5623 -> 0.03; 2.31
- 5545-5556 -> 0.09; 2.19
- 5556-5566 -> 0.11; 2.14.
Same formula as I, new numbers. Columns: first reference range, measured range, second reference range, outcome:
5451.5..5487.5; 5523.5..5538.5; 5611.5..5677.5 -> 0.5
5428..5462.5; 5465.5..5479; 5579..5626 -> -0.3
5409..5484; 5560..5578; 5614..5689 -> 2.3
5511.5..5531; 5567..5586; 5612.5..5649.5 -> 1.7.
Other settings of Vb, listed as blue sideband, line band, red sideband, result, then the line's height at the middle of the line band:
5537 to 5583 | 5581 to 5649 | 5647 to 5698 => -1.08 angstrom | 2.26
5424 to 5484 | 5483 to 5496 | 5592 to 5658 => -0.49 angstrom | 2.33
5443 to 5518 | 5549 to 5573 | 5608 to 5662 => 2.70 angstrom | 2.35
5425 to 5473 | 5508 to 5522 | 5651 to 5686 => -0.58 angstrom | 2.32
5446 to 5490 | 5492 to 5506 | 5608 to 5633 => 0.12 angstrom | 2.35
